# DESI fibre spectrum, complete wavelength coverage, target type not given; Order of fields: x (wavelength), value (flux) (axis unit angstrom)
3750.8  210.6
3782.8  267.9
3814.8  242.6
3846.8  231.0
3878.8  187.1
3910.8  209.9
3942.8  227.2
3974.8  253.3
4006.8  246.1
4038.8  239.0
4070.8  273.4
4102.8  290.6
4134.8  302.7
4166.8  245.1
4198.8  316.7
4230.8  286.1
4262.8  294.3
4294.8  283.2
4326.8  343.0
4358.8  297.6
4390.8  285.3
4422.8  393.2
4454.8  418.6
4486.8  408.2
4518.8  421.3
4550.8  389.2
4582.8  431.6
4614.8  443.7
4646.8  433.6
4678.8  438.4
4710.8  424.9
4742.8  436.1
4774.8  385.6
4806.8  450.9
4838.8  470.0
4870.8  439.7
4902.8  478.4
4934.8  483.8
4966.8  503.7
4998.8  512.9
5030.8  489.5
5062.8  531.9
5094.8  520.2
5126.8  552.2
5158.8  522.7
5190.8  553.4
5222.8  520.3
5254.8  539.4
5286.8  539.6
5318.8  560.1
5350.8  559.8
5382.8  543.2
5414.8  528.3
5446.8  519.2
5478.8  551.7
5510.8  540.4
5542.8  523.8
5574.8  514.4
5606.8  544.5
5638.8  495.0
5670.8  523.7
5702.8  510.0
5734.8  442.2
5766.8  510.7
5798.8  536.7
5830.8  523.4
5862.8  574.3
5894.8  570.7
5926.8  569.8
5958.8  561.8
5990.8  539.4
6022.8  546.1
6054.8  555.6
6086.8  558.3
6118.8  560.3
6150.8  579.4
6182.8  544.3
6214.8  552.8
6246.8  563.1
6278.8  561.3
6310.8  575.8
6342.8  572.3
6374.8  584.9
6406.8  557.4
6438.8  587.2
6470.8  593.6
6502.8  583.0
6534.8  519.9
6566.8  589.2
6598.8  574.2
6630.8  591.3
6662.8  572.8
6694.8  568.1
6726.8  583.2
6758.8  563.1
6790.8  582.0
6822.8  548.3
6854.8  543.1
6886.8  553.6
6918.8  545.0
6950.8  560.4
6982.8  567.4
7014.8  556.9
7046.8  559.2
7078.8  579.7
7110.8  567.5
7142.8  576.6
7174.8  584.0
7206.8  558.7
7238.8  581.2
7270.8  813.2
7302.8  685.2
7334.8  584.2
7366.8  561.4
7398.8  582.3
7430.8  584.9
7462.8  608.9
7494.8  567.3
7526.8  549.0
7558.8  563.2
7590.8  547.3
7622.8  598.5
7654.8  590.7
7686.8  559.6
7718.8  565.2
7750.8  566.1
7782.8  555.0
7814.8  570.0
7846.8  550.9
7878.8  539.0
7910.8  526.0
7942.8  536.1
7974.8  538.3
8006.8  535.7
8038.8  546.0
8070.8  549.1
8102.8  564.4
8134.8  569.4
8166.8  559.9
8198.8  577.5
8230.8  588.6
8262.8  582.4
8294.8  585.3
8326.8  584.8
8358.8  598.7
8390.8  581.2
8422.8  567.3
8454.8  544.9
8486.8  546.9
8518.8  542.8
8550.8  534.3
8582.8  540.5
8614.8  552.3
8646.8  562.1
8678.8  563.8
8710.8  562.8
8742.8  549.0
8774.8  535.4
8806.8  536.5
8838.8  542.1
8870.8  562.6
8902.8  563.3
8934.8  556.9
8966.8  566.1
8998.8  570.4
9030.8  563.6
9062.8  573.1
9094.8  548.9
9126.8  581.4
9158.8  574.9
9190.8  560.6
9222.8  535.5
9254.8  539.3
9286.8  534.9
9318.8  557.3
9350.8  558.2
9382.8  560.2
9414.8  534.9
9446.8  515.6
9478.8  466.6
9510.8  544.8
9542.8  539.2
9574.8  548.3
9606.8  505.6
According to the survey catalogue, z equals 0.11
